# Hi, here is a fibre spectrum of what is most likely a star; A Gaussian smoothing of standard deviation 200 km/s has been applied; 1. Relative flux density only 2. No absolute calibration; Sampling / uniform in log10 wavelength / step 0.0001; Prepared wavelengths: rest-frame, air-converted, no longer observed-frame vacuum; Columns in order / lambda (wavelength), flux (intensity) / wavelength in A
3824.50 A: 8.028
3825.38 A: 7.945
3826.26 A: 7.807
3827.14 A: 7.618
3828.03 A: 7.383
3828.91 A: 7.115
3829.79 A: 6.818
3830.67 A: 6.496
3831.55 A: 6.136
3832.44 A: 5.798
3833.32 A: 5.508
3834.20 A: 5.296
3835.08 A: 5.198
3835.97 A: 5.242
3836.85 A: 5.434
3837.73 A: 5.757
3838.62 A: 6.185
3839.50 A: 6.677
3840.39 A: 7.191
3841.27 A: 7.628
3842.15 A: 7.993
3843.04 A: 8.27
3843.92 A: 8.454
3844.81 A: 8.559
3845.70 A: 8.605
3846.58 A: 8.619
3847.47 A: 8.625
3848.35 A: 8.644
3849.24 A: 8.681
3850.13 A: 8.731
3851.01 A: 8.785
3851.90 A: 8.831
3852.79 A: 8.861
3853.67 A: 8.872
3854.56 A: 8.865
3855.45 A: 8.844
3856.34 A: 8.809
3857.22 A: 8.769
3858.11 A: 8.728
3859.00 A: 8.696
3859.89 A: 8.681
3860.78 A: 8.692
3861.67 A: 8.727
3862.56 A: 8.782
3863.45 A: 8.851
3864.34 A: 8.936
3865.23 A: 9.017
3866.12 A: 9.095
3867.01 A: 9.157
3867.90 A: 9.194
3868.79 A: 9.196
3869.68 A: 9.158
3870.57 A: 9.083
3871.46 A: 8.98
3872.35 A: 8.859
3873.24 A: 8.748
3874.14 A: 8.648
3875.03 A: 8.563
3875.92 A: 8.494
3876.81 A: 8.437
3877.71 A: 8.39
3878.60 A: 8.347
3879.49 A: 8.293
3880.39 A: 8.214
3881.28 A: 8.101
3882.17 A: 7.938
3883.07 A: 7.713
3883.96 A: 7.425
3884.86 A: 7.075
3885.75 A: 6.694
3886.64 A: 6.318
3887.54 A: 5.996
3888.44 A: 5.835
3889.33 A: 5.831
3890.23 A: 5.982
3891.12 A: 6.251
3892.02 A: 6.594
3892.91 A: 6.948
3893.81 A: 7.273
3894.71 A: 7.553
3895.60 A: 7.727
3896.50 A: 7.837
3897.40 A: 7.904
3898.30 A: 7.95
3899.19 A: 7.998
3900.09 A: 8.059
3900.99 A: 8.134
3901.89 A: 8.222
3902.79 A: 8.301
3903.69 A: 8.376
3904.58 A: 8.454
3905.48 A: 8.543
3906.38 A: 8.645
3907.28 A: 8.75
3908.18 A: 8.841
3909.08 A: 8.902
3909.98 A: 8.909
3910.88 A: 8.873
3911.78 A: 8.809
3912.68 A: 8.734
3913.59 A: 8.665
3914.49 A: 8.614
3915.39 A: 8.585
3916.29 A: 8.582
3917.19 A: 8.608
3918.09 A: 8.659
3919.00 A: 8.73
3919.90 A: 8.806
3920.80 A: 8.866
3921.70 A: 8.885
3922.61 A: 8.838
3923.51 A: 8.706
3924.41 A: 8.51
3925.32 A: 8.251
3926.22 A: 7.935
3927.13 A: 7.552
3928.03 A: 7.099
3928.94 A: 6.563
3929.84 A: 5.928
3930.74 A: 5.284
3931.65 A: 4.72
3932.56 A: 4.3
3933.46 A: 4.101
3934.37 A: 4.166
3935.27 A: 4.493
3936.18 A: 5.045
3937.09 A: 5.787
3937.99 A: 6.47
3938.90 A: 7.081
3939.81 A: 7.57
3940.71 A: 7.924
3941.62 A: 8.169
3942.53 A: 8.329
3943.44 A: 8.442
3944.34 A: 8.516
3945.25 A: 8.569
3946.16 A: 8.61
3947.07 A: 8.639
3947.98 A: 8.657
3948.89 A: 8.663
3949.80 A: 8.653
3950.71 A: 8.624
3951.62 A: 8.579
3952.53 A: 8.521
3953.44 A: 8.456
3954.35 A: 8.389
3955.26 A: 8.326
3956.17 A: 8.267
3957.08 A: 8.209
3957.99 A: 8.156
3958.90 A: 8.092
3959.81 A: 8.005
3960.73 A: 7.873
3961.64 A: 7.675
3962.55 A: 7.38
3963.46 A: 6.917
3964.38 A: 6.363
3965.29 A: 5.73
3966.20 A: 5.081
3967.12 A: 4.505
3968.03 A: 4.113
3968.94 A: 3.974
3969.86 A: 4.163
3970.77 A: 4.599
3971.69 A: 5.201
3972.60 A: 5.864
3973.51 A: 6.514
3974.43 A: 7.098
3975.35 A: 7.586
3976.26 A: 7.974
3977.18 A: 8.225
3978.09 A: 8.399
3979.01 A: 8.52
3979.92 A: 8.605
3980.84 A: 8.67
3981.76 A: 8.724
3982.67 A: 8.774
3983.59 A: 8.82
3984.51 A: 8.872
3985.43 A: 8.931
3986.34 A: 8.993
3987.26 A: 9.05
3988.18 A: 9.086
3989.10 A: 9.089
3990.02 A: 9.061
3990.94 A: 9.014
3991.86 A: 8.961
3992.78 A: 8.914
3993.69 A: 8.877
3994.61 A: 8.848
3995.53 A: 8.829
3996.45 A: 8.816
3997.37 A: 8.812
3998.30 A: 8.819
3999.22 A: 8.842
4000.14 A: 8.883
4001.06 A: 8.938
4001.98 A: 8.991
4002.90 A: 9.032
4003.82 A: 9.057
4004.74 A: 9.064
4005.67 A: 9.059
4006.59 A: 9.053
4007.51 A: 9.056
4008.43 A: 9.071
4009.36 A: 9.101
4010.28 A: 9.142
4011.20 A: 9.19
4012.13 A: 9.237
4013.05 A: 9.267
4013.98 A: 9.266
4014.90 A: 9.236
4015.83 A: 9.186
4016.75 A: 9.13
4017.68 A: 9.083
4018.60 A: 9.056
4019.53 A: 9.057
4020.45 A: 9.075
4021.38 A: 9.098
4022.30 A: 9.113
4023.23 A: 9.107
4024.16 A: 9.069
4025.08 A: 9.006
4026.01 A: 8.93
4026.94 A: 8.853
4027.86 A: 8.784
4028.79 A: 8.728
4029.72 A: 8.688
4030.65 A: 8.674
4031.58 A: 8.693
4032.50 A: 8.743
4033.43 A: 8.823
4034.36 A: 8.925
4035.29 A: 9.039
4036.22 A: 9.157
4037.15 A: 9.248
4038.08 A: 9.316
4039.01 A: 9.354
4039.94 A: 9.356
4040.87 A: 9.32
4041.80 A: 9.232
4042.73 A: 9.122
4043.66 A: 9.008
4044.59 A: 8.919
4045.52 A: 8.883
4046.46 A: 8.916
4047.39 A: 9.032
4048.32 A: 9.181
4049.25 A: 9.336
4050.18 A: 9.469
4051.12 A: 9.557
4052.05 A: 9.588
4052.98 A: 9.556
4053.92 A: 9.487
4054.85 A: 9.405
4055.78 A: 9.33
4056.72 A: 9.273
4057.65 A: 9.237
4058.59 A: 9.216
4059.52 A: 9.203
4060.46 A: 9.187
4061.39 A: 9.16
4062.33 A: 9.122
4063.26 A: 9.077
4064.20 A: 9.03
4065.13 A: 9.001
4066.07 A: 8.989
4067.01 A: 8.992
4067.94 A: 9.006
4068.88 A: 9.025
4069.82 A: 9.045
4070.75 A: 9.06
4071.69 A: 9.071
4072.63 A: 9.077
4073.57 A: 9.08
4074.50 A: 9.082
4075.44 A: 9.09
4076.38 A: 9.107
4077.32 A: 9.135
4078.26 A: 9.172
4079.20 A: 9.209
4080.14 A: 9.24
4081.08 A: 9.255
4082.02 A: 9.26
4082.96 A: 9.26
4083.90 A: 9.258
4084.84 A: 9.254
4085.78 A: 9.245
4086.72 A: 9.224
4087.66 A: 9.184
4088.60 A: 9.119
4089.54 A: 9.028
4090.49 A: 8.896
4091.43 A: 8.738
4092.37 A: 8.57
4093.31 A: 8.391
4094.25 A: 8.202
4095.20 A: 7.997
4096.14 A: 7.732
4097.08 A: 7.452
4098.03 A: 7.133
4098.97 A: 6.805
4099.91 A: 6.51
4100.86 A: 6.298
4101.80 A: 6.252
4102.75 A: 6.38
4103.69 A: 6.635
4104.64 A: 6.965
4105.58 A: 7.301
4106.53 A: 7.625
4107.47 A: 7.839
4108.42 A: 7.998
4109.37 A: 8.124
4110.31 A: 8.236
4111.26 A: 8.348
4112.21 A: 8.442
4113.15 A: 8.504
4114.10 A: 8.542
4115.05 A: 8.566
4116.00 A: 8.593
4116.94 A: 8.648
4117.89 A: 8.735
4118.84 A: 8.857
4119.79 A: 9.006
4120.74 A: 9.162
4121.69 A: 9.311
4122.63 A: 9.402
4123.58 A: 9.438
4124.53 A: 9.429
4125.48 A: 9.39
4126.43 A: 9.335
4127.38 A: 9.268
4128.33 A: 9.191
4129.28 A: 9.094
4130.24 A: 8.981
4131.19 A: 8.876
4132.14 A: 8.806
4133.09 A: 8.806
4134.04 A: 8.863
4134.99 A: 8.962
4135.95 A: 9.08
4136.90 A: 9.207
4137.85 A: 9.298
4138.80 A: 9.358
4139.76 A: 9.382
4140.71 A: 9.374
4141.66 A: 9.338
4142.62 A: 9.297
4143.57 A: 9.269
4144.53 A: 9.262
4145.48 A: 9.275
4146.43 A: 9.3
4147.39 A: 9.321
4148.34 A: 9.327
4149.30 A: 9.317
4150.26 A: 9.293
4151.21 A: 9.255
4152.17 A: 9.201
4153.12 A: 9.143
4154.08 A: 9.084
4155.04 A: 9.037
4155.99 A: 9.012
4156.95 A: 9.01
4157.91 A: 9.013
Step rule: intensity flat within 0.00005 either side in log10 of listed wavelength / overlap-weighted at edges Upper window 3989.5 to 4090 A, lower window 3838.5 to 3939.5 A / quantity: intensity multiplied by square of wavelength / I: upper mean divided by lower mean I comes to 1.2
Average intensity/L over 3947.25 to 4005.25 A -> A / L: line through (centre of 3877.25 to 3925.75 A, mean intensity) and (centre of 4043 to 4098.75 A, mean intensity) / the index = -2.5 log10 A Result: 0.07 mag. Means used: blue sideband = 8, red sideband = 9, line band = 7.95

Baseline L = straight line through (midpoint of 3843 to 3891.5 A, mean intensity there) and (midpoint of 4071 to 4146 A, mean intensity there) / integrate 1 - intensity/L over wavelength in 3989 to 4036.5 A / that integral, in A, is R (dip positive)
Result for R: -2.6 A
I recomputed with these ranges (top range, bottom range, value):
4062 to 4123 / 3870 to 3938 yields 1.22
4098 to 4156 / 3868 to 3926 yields 1.19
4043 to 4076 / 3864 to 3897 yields 1.27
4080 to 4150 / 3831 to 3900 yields 1.25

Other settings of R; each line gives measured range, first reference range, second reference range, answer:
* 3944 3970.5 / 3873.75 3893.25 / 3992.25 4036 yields 2.73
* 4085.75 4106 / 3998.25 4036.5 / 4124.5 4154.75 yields 2.97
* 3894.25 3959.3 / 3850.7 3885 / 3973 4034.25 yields 6.30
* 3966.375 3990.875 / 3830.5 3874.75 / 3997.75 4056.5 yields 3.84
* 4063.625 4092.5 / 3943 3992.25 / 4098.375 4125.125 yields -3.95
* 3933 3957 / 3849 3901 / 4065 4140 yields 2.06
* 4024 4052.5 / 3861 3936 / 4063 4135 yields -2.30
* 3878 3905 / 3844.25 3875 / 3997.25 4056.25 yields 4.34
